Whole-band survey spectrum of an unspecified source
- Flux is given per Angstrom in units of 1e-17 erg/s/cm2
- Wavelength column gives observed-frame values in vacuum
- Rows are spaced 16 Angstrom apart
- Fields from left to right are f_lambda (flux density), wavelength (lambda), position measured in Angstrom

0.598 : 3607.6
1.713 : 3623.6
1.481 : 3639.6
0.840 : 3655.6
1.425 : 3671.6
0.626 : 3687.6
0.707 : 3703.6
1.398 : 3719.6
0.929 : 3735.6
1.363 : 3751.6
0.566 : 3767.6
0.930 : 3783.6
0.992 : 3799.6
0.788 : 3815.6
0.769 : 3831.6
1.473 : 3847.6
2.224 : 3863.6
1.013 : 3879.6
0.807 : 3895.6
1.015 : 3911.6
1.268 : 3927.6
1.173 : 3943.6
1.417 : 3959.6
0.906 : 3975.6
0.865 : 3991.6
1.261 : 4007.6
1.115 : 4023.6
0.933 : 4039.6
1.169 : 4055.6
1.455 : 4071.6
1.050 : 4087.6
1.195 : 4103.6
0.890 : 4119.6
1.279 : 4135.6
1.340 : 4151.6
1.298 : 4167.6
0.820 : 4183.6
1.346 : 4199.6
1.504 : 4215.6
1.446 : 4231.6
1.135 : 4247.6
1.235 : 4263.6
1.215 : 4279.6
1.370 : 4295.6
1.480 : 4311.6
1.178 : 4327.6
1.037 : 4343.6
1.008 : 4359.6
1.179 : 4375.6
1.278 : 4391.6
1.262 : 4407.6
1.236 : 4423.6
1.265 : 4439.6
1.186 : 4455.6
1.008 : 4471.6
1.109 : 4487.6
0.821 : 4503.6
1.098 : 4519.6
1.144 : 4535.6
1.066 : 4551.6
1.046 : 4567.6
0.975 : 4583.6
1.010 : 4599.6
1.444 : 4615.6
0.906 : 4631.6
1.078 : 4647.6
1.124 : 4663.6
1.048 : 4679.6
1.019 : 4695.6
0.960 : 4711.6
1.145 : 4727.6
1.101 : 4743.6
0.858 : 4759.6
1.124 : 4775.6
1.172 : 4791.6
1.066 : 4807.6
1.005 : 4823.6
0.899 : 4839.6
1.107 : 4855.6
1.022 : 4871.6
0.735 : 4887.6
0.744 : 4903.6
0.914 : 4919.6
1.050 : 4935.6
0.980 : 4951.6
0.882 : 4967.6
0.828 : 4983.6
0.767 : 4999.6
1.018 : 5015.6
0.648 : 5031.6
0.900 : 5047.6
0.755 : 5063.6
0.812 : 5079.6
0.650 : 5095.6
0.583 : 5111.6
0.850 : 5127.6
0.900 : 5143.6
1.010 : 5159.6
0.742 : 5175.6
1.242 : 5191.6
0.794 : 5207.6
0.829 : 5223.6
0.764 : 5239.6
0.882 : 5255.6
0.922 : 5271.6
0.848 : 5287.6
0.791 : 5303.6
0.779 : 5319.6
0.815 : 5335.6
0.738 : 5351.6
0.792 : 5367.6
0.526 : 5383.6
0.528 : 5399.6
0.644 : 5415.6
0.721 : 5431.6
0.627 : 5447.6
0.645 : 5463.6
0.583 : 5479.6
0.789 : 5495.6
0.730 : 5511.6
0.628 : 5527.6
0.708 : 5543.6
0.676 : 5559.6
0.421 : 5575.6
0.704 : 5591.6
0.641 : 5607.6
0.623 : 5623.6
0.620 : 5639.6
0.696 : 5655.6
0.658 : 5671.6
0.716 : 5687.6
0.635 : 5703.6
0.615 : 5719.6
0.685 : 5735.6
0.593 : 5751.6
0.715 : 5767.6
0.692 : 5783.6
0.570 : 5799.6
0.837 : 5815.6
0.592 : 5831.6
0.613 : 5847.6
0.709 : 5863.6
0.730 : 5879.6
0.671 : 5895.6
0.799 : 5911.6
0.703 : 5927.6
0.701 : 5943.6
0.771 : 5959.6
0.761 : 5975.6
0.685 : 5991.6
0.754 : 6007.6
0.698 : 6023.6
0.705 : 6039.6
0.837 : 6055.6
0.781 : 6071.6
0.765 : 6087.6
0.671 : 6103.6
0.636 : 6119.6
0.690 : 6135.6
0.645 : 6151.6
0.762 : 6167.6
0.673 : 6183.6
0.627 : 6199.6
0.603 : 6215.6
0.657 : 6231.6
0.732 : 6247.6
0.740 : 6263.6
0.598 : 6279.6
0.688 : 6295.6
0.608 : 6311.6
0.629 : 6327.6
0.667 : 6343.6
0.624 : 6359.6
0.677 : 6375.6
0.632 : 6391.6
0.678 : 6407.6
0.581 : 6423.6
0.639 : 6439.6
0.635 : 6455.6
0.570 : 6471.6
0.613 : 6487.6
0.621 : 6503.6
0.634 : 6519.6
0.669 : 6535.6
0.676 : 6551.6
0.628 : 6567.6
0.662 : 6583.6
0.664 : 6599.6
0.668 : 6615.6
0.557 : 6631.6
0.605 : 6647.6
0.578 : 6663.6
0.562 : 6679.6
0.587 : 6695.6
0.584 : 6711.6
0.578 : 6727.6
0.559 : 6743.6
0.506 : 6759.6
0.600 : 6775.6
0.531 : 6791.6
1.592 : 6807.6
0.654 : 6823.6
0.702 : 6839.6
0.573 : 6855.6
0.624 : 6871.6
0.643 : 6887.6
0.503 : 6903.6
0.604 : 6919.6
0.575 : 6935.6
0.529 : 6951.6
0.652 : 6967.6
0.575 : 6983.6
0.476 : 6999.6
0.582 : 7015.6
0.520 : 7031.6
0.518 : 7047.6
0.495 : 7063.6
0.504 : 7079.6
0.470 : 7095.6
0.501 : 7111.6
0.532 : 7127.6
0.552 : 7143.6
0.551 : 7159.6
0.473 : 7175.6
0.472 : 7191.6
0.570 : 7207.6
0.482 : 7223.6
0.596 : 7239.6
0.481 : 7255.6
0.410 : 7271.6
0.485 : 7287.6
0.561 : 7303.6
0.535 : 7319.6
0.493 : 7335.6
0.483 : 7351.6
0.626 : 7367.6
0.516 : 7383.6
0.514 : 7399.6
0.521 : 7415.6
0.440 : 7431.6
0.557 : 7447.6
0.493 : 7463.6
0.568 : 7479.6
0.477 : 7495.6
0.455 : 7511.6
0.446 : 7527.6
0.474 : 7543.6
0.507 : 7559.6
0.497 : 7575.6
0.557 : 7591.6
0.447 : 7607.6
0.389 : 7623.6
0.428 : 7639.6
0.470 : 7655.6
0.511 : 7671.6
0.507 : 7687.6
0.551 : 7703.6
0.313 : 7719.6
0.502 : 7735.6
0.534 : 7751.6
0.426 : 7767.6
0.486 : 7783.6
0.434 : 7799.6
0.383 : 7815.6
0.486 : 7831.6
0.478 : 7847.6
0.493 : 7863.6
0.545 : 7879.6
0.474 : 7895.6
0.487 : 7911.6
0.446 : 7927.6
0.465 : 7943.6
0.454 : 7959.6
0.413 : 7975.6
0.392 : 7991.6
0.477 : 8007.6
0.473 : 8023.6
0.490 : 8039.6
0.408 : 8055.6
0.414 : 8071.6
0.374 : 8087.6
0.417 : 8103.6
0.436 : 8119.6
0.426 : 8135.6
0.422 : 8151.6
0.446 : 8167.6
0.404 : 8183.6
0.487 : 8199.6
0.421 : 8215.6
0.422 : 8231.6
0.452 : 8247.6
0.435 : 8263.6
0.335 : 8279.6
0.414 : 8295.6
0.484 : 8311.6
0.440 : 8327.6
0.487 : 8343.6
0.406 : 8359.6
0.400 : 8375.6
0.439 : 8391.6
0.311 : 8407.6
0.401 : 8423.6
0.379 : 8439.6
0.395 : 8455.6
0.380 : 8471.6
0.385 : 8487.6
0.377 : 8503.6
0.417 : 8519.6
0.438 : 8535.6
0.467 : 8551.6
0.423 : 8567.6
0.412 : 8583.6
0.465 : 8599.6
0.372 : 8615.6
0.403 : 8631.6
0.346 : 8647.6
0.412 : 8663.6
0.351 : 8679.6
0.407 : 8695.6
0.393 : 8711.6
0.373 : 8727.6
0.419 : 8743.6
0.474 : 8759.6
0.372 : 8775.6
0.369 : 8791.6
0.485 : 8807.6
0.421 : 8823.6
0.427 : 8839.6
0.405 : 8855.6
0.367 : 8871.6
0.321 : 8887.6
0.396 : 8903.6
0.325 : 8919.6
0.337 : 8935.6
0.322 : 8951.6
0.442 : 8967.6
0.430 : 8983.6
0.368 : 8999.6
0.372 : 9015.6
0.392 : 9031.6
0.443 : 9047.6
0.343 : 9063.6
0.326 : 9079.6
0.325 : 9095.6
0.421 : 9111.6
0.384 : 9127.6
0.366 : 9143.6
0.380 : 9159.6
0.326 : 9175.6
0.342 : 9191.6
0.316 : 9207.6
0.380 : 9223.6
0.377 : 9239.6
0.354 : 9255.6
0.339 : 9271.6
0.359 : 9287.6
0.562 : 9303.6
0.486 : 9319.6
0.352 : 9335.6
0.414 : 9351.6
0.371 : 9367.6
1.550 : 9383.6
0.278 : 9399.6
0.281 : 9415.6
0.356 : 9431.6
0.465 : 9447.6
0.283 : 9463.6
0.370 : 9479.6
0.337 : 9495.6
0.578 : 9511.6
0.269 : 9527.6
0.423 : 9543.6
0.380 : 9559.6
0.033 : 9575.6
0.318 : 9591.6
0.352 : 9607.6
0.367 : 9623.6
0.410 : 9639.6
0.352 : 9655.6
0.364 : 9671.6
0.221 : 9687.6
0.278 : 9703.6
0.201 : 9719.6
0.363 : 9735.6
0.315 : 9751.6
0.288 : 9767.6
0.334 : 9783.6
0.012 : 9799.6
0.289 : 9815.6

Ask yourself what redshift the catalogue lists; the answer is 0.038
